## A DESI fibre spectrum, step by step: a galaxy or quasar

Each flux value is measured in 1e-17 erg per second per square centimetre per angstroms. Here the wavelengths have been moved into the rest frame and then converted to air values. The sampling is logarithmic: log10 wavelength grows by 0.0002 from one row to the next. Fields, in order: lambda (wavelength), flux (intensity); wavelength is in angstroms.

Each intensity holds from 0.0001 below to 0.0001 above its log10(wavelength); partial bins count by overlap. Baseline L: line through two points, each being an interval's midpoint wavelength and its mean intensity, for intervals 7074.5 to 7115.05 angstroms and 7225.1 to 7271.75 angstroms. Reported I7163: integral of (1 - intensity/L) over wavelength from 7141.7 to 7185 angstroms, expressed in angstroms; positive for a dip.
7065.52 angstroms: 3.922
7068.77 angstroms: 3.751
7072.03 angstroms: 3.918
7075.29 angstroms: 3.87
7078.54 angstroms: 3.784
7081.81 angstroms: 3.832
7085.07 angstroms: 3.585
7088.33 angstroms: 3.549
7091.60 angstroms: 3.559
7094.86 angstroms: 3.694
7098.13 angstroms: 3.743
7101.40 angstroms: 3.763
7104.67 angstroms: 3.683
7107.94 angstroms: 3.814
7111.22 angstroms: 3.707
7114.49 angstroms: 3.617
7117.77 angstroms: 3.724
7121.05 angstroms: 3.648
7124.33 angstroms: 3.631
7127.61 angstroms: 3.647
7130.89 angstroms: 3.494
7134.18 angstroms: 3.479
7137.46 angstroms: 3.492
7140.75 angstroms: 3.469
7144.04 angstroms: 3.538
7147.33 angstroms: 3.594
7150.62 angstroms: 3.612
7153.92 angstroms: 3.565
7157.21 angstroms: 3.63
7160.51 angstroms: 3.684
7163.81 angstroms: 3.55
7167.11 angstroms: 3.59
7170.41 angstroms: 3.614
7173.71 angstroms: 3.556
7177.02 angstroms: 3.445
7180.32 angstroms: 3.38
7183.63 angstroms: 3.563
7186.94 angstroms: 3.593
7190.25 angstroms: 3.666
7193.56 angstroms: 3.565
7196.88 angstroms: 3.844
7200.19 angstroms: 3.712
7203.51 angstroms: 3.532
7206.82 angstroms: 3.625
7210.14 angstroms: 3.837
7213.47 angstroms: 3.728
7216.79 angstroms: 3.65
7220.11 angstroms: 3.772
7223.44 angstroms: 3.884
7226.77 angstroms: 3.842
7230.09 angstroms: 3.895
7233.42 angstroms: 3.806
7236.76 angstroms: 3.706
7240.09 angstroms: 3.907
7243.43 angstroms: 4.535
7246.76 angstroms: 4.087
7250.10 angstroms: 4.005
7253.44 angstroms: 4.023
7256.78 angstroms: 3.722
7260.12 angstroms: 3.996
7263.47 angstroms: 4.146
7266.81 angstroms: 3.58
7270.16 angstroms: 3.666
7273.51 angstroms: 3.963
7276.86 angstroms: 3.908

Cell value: 2.8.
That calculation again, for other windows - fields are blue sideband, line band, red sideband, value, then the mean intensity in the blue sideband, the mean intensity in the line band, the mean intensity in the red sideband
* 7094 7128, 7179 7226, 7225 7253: 2.7 angstroms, 3.7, 3.67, 3.97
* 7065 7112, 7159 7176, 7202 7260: 1.0 angstroms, 3.74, 3.59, 3.86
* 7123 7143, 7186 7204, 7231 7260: 0.5 angstroms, 3.53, 3.66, 3.97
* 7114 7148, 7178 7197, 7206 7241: 0.7 angstroms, 3.57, 3.58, 3.79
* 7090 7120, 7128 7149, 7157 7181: 0.6 angstroms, 3.7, 3.52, 3.56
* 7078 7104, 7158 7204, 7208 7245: 2.5 angstroms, 3.68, 3.59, 3.86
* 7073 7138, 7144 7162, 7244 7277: 0.7 angstroms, 3.67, 3.61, 3.93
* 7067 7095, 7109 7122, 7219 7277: 0.3 angstroms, 3.73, 3.68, 3.91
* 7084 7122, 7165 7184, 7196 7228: 1.0 angstroms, 3.68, 3.52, 3.74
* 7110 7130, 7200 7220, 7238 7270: 1.0 angstroms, 3.66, 3.69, 3.98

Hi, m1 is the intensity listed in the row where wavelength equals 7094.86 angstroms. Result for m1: 3.694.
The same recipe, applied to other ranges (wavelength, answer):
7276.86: 3.908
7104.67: 3.683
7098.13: 3.743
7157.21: 3.63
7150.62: 3.612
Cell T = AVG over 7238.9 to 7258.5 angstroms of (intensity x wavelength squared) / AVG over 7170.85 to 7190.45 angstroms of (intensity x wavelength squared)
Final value 1.17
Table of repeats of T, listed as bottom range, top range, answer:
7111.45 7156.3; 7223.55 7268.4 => 1.13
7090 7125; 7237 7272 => 1.12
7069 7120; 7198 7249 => 1.07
